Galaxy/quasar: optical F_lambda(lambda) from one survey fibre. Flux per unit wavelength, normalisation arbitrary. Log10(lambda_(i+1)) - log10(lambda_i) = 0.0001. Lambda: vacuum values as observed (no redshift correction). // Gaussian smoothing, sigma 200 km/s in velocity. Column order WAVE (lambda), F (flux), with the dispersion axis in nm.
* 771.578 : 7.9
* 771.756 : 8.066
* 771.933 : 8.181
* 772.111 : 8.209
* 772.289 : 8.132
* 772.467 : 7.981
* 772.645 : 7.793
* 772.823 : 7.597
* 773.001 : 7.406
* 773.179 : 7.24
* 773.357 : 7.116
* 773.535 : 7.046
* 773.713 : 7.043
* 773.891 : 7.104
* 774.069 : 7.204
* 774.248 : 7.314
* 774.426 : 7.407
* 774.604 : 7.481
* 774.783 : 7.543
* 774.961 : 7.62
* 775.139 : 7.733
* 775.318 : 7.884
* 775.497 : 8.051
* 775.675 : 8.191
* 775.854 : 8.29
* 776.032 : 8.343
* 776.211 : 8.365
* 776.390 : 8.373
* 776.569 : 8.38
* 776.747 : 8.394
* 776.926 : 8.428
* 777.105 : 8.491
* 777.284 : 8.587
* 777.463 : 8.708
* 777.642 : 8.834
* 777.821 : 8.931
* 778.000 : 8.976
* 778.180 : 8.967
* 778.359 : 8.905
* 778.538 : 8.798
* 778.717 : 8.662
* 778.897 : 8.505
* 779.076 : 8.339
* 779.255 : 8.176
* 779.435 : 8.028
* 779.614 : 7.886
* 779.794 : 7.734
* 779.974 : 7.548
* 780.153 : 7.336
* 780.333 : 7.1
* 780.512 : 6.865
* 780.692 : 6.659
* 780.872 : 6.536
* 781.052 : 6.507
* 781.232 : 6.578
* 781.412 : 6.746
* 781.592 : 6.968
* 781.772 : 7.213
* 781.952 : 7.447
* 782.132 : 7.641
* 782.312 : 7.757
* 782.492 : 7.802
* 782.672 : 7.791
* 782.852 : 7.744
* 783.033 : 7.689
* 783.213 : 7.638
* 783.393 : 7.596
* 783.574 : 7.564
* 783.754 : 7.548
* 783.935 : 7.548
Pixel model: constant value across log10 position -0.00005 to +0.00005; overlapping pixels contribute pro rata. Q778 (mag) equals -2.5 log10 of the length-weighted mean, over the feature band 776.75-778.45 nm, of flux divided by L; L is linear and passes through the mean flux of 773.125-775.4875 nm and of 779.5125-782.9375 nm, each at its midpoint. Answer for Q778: -0.19 mag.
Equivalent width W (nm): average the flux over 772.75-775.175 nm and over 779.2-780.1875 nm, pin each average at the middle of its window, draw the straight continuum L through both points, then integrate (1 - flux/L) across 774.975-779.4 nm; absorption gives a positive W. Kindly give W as -0.50 nm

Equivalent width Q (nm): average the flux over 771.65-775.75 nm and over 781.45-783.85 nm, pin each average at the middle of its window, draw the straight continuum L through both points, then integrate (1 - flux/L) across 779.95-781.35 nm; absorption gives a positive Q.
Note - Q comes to 0.13 nm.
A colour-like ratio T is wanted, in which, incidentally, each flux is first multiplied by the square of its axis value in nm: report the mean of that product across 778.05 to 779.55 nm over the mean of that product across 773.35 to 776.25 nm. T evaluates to 1.13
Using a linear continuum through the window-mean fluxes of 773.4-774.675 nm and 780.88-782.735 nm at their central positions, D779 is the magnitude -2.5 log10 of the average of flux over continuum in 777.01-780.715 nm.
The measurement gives -0.14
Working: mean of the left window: 7.22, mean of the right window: 7.21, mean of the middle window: 8.22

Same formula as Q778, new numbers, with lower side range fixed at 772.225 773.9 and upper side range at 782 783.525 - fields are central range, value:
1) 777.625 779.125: -0.16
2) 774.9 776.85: -0.09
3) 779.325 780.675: 0.02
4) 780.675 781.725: 0.15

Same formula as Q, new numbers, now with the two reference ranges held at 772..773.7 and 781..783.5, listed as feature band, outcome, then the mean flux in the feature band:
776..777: -0.12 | 8.38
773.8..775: 0.03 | 7.37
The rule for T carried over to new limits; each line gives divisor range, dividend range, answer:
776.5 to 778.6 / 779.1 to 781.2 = 0.85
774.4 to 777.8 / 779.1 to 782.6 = 0.90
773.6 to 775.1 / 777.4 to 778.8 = 1.22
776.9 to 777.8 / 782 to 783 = 0.91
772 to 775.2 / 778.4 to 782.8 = 1.02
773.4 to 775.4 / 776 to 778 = 1.17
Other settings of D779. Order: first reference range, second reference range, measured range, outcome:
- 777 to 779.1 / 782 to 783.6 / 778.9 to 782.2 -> 0.12 mag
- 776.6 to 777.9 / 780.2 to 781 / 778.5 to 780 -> -0.09 mag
